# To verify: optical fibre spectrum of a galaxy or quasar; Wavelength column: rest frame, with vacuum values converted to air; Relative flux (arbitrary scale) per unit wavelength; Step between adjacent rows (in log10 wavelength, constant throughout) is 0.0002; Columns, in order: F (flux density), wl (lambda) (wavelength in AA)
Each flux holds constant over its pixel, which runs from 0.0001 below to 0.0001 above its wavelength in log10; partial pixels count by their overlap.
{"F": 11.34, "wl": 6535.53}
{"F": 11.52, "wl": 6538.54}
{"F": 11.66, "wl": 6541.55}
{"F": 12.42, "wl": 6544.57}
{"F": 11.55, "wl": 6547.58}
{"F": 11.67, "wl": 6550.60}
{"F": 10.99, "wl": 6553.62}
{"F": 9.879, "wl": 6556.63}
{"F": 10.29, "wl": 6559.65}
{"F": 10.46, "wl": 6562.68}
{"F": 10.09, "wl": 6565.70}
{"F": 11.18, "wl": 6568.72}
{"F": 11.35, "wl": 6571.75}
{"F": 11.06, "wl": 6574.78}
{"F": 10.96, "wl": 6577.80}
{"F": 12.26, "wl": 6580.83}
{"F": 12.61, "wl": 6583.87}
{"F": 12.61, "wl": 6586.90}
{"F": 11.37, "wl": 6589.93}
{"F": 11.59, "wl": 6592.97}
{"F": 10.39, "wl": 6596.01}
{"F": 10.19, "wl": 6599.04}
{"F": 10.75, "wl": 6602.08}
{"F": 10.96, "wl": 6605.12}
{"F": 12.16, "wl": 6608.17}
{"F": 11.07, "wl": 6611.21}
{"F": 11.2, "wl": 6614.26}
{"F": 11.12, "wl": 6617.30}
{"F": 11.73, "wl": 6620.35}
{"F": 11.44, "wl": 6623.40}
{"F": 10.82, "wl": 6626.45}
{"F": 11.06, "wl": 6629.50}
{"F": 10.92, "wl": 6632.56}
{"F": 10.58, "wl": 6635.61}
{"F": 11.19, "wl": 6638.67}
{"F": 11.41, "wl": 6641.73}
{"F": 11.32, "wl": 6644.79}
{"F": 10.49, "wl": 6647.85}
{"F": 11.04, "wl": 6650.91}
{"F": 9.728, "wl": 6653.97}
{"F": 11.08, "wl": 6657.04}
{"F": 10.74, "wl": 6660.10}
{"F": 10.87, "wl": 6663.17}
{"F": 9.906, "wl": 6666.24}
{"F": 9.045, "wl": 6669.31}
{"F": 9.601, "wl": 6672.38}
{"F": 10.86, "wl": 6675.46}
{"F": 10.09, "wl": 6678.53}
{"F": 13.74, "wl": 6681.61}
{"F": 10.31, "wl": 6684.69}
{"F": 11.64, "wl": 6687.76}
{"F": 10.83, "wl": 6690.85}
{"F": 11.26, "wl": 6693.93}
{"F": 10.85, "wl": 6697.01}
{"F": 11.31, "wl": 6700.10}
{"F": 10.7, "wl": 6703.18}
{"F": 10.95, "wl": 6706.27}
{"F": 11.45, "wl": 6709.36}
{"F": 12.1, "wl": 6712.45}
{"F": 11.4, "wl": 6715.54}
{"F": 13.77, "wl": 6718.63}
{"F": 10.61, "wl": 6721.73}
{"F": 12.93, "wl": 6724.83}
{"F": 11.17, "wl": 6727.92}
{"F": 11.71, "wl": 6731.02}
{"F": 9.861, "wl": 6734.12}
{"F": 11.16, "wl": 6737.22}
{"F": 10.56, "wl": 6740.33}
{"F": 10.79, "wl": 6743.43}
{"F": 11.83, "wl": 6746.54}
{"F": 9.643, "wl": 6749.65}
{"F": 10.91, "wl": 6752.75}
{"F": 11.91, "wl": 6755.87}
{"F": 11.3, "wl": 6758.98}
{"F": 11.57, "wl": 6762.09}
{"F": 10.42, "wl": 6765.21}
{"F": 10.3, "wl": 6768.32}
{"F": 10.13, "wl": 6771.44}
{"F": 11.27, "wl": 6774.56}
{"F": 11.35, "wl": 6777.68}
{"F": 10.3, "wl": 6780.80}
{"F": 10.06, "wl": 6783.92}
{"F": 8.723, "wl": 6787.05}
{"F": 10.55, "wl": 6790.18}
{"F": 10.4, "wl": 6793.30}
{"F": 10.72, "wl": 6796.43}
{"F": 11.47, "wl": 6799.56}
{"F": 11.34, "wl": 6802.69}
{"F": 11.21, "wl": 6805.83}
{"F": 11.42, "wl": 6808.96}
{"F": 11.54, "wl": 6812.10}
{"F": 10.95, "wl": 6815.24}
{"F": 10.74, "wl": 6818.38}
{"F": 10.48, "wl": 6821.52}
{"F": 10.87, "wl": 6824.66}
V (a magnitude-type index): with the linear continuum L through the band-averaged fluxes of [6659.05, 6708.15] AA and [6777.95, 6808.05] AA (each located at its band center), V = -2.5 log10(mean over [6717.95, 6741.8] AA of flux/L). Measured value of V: -0.067 mag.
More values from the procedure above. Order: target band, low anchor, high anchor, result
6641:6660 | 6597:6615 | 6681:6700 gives 0.04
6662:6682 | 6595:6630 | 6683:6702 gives 0.07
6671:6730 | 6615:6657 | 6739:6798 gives -0.05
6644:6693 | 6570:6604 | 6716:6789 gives 0.05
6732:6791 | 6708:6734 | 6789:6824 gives 0.07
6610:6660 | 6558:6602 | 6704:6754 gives 0.02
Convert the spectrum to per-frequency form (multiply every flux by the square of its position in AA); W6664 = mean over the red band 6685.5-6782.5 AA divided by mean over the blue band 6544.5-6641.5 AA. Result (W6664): 1.04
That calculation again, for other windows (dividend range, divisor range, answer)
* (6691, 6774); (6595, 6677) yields 1.06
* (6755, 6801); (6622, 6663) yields 1.02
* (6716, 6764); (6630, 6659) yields 1.07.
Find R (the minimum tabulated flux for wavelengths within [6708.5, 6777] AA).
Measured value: 9.643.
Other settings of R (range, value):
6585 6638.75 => 10.19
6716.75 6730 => 10.61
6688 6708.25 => 10.7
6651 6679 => 9.045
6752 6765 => 10.91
